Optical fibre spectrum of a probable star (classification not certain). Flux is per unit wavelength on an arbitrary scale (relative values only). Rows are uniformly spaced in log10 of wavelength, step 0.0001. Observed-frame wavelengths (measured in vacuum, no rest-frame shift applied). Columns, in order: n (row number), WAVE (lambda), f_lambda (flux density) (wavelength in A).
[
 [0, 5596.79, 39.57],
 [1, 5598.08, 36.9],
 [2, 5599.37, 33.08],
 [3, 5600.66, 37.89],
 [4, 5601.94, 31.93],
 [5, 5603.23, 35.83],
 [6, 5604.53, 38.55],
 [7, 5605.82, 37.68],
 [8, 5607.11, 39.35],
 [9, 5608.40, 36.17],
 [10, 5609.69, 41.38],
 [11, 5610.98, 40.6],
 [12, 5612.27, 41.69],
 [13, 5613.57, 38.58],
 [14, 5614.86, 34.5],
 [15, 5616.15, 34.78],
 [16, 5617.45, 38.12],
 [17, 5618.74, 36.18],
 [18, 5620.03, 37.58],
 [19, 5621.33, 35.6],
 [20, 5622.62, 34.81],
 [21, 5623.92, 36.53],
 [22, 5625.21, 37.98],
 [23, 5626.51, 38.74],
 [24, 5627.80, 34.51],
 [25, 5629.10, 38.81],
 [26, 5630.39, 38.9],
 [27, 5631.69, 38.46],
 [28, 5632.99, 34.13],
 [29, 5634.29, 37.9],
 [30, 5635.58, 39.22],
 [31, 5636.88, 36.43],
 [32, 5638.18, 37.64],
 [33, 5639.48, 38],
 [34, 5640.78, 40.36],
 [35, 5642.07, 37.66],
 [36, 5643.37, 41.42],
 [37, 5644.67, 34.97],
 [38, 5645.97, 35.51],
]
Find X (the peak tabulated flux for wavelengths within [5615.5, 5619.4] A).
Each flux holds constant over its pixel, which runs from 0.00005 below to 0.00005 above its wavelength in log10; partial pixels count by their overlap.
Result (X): 38.12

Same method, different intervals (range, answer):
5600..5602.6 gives 37.89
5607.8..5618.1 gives 41.69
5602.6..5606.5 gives 38.55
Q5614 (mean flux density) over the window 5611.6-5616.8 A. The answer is 37.4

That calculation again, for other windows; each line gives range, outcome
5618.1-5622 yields 36.5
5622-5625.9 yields 36.4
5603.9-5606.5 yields 38.2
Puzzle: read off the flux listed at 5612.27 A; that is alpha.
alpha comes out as 41.69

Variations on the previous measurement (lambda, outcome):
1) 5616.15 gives 34.78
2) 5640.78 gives 40.36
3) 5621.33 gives 35.6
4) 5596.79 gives 39.57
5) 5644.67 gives 34.97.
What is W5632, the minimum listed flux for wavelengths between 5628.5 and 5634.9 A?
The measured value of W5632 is 34.13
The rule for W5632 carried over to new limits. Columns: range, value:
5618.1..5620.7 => 36.18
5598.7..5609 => 31.93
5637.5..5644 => 37.64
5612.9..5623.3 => 34.5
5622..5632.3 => 34.51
